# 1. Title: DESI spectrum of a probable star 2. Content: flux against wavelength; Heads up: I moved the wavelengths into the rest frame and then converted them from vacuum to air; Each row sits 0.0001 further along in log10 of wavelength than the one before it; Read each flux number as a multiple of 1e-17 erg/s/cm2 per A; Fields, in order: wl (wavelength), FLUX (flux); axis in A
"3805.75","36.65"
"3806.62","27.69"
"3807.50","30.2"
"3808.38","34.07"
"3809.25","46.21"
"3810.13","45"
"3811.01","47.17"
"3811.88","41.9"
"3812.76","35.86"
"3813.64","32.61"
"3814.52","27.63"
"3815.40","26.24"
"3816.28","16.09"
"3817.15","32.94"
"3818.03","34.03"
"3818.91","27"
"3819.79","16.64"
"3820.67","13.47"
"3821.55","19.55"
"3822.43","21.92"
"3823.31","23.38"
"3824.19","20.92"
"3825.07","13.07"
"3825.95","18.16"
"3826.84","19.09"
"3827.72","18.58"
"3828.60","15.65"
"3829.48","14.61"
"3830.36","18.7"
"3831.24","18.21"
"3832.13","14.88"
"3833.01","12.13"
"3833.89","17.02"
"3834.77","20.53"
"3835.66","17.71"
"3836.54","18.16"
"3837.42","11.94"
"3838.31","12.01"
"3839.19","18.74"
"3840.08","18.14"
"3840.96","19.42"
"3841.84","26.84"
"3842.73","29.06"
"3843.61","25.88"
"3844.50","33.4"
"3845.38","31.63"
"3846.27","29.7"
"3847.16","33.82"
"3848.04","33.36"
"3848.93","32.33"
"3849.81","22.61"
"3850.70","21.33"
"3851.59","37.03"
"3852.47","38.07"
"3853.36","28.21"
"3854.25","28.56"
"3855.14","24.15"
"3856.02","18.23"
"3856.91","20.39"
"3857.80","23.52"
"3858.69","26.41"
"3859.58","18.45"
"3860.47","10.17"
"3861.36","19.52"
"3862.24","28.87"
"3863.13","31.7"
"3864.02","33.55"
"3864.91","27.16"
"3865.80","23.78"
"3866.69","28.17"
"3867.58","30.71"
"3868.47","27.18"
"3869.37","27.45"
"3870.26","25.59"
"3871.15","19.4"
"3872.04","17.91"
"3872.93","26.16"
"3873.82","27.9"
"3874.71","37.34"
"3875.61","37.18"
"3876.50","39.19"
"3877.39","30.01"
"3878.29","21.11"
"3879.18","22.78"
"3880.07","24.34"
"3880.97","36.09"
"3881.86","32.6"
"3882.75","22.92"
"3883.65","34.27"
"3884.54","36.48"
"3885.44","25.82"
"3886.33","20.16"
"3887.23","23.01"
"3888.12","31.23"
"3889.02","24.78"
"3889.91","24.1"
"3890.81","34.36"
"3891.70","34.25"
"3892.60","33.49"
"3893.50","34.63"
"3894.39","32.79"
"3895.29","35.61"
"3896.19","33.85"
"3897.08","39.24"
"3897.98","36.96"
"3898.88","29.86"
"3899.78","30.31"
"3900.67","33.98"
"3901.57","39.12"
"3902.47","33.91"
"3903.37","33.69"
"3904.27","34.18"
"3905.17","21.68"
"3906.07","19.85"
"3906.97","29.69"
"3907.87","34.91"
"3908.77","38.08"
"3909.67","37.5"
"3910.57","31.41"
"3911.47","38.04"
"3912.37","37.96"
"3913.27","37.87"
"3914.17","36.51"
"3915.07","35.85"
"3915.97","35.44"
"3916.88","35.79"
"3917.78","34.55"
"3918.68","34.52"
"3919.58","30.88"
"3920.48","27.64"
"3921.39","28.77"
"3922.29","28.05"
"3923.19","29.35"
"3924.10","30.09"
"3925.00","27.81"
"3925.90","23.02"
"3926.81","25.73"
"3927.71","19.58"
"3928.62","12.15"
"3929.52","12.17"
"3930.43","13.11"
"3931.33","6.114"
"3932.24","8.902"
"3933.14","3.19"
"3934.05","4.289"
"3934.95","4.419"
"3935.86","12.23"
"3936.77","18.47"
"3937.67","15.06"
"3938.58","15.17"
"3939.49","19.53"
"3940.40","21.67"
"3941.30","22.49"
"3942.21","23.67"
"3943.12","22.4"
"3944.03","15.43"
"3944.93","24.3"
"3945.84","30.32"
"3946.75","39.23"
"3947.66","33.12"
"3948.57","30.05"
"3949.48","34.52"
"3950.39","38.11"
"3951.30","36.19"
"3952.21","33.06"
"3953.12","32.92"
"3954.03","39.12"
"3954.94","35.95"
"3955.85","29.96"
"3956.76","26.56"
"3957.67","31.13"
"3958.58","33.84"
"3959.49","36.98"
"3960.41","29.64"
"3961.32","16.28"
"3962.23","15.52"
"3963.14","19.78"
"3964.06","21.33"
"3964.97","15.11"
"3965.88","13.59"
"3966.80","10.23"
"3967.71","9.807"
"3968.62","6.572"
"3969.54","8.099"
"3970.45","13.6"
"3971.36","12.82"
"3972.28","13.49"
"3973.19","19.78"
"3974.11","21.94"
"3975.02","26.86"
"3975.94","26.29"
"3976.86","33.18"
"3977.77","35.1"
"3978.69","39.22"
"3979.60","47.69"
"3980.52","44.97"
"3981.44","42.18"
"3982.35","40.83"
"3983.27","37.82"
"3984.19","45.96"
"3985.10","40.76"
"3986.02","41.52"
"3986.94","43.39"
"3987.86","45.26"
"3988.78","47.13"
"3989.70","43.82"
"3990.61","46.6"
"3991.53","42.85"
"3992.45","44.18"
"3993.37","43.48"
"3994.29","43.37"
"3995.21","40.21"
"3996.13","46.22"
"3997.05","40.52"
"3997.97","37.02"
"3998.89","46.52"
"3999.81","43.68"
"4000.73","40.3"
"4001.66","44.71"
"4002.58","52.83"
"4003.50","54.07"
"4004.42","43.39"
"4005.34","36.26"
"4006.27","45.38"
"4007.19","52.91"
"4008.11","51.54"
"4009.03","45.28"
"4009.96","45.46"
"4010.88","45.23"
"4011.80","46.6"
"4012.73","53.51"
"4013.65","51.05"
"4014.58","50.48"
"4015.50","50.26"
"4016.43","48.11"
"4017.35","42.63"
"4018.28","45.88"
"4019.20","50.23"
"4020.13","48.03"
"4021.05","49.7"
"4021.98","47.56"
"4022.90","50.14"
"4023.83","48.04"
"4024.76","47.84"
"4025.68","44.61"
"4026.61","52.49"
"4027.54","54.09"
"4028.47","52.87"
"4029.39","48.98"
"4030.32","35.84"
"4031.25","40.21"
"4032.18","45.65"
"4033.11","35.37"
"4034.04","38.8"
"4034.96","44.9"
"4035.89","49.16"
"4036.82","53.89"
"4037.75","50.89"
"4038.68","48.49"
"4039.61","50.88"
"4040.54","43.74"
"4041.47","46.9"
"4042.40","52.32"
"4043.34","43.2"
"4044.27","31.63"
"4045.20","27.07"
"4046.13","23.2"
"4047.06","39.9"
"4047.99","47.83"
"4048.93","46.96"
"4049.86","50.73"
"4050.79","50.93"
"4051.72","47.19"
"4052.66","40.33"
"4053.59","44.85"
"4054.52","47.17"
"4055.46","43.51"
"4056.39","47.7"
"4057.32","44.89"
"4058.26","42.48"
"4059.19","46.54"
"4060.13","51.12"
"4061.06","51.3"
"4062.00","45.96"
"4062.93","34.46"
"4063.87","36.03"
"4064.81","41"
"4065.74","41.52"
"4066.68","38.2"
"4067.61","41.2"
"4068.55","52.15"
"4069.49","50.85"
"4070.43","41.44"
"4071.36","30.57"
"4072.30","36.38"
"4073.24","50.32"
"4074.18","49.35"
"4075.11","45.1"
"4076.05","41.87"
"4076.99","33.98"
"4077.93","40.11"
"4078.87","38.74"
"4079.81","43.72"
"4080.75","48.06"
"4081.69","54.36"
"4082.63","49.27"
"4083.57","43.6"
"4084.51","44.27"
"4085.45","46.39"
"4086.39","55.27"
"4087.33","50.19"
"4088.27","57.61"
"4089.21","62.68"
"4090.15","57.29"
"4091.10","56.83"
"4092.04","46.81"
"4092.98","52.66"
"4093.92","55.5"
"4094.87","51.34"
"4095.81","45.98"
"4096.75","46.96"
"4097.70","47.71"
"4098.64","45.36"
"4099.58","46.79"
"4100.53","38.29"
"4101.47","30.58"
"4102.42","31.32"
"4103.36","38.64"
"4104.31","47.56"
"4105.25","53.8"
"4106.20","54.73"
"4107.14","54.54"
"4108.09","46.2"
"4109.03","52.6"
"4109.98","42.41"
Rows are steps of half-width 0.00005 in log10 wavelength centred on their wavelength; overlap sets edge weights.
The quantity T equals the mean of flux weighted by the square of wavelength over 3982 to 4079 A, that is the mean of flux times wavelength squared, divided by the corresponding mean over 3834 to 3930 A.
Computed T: 1.7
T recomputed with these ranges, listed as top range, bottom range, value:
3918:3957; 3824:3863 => 1.12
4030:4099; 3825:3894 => 1.99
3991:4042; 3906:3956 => 1.84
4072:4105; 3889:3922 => 1.54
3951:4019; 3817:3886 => 1.59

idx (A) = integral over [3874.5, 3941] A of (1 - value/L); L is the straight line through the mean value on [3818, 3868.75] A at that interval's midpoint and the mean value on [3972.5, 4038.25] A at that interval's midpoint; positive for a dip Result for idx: 6.7 A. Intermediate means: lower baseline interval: 23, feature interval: 27.6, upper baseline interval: 44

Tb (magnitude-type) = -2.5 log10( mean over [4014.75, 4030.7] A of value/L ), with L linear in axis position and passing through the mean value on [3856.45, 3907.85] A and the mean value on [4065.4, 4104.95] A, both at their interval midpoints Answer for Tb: -0.18 mag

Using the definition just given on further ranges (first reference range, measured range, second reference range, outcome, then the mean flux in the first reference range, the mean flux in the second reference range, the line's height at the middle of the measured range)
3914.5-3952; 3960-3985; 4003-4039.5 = 0.362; 23.6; 47.4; 34.2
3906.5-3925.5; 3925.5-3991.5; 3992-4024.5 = 0.467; 33.3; 46.4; 39.4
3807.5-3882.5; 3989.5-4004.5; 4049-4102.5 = -0.142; 25.6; 45.9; 38.9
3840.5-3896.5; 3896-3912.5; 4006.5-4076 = -0.054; 28.1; 45.4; 31.7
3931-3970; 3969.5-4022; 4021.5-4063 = -0.221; 22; 45.3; 33.5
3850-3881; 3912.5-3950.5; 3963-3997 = 0.237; 26.6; 32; 29.7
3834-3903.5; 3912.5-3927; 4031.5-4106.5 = 0.017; 27.7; 45.2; 32.2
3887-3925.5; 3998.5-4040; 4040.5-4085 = -0.170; 32.5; 43.4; 40.4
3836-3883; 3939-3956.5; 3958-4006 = 0.075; 26.2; 33.7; 31.6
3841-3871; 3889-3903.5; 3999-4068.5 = -0.076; 27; 45.6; 31.2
